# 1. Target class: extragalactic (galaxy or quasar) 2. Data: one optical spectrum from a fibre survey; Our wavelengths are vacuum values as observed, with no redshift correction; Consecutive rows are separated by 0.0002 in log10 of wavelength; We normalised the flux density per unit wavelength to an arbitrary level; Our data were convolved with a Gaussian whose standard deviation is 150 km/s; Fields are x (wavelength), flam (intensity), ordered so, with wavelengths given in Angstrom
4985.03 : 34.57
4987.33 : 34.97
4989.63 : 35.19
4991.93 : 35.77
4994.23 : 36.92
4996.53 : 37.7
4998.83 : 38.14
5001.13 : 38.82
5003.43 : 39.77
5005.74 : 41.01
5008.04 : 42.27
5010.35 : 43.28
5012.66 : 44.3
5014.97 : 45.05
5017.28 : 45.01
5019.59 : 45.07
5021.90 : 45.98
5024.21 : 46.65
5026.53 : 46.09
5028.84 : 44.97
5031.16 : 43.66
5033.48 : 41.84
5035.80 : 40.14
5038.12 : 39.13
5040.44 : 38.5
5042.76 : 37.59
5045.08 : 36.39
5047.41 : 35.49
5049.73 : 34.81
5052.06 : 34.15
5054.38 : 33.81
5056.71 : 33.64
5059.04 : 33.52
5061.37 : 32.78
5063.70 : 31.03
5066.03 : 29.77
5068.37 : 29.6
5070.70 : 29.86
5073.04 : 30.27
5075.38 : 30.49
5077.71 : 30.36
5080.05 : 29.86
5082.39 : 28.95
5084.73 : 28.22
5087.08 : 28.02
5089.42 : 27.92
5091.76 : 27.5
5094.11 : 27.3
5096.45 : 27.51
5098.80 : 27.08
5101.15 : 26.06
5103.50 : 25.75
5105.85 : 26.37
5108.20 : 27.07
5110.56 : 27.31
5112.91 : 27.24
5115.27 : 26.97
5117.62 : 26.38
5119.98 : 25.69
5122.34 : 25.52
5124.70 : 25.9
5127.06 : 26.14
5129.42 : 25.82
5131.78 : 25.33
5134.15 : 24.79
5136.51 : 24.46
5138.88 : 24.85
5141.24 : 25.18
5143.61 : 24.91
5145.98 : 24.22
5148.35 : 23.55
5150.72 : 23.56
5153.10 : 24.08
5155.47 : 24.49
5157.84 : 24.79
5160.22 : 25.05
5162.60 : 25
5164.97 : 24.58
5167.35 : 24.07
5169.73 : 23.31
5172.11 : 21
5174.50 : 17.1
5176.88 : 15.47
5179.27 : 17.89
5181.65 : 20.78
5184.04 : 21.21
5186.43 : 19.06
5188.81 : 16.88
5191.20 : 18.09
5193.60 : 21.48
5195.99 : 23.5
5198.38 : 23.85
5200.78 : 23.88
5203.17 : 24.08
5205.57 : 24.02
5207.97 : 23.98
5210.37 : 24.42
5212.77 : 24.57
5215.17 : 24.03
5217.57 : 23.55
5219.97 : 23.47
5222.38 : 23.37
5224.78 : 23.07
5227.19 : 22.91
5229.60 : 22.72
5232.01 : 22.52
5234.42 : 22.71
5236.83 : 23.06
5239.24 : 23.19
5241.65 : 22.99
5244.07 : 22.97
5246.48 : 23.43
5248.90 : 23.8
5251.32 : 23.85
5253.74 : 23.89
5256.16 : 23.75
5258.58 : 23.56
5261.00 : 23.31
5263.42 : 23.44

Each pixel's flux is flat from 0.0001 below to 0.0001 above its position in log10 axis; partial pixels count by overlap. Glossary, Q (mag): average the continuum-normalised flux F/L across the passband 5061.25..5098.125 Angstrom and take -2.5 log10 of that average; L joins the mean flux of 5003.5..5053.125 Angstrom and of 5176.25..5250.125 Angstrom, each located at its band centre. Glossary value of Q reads 0.23 mag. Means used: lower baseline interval 41.5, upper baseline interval 22.3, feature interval 29.2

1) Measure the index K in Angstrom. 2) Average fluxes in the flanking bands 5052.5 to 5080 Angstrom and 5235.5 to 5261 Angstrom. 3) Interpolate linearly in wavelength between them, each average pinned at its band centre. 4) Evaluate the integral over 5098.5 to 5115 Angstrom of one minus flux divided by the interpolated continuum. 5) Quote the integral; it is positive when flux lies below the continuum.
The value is 1.6 Angstrom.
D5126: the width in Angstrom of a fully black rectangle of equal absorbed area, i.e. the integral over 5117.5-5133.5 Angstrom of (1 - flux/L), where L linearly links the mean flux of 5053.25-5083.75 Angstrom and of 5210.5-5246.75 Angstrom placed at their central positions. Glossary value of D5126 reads 1.4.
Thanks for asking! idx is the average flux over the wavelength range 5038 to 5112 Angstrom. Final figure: 30.7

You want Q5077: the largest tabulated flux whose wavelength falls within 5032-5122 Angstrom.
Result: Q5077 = 41.84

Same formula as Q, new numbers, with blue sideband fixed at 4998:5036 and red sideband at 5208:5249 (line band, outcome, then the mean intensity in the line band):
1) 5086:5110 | 0.30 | 27.1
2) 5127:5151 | 0.27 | 24.8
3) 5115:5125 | 0.27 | 26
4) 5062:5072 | 0.26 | 30.2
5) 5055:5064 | 0.19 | 33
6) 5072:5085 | 0.25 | 29.8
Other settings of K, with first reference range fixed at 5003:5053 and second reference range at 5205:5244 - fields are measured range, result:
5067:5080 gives 2.5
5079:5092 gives 2.8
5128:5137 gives 1.9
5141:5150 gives 1.9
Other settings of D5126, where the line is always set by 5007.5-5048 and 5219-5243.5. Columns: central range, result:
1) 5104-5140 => 8.0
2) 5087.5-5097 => 2.3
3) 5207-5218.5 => 0.3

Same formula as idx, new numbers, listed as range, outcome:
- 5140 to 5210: 22.4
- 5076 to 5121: 27.5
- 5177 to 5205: 20.8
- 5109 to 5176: 24.7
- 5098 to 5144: 25.9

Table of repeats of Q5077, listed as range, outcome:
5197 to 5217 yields 24.57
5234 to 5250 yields 23.8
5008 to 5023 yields 45.98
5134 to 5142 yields 25.18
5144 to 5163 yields 25.05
